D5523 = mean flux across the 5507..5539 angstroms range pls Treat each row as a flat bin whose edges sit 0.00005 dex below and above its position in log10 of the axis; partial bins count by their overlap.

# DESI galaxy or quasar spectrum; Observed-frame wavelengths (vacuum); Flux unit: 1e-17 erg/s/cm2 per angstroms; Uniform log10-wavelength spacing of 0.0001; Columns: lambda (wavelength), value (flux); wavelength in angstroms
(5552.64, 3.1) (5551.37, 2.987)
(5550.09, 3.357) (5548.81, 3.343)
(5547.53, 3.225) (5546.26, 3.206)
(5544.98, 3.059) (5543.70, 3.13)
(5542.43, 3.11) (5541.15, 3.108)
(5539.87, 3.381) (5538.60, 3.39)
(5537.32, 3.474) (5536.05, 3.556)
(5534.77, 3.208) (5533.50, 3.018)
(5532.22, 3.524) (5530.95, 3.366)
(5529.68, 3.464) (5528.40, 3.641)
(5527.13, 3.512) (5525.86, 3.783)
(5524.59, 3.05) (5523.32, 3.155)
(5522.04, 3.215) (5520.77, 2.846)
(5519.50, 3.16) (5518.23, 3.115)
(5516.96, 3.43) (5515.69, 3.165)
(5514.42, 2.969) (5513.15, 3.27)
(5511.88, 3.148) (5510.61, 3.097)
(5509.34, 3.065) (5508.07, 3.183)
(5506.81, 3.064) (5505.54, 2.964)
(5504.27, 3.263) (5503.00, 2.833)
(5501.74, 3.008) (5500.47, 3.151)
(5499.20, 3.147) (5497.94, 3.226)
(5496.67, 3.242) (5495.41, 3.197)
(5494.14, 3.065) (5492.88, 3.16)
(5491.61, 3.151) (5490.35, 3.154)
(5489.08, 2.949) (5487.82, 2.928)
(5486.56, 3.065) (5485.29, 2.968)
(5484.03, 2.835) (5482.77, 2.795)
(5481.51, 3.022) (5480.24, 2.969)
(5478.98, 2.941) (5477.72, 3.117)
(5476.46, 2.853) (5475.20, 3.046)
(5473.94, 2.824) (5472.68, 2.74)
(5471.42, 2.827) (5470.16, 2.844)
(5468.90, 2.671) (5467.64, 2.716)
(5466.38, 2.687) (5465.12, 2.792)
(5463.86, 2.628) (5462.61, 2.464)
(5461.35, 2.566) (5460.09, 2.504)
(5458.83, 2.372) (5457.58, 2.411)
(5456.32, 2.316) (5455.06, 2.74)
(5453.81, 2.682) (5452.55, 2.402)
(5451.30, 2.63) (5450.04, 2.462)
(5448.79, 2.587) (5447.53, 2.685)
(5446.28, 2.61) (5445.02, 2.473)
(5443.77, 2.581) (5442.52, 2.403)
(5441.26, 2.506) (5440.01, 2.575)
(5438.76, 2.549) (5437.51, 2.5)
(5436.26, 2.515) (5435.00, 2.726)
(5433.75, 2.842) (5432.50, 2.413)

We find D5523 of 3.27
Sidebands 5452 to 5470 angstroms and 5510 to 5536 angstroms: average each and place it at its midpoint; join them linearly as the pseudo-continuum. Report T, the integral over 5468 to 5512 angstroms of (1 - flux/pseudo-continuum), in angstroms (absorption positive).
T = -1.8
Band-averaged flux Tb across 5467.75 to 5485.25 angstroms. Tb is 2.88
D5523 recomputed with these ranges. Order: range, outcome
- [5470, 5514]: 3.03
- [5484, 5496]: 3.06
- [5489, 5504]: 3.12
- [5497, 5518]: 3.13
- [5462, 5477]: 2.76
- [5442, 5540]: 2.97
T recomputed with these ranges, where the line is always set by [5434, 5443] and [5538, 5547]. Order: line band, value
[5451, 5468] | 0.77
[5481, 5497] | -0.95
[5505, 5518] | -0.56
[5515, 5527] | -0.62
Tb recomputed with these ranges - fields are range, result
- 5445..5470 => 2.58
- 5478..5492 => 2.98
